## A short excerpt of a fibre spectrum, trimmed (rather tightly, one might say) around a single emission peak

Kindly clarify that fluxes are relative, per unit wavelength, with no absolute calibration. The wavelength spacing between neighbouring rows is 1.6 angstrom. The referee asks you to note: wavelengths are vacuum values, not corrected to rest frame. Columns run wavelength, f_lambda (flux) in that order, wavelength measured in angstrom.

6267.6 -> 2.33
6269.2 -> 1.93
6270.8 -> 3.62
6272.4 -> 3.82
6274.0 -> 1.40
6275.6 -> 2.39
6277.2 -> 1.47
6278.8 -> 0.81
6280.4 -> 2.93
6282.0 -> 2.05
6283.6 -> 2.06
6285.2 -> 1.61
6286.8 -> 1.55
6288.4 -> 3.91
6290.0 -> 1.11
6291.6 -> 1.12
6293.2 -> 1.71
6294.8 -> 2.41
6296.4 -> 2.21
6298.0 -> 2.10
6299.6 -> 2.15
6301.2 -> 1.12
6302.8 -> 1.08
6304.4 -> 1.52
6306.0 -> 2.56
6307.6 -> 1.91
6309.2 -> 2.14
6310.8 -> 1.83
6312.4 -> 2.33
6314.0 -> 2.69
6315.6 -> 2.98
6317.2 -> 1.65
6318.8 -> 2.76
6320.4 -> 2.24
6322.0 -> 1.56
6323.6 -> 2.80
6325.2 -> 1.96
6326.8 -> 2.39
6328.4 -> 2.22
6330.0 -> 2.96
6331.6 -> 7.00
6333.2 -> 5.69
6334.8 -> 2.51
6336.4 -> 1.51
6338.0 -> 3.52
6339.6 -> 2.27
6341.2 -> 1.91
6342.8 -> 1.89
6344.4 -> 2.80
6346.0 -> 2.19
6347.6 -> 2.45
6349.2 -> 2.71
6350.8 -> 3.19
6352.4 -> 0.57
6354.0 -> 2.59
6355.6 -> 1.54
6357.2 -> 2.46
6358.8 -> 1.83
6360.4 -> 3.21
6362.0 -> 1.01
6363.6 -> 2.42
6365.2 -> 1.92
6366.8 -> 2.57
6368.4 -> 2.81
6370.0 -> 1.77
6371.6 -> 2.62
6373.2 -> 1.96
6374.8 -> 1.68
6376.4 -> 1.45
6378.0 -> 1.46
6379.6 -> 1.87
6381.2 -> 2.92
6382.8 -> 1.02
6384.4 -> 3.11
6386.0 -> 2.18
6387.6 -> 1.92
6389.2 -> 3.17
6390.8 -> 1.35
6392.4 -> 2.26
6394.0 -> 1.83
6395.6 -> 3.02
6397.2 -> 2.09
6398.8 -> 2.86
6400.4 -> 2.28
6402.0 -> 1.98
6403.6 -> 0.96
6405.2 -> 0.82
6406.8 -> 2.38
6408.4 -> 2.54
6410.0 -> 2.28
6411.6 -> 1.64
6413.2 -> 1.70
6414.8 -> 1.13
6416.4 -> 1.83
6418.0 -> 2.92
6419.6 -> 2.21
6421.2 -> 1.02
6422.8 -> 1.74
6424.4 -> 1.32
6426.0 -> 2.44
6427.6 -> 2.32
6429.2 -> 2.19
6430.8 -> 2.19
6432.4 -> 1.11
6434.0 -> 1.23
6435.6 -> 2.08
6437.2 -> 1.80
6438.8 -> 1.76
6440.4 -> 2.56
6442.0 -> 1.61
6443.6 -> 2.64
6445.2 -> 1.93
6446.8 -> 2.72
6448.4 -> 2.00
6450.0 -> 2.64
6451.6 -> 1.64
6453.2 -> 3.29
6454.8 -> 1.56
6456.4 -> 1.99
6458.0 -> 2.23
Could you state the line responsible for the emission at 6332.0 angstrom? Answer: [O III]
